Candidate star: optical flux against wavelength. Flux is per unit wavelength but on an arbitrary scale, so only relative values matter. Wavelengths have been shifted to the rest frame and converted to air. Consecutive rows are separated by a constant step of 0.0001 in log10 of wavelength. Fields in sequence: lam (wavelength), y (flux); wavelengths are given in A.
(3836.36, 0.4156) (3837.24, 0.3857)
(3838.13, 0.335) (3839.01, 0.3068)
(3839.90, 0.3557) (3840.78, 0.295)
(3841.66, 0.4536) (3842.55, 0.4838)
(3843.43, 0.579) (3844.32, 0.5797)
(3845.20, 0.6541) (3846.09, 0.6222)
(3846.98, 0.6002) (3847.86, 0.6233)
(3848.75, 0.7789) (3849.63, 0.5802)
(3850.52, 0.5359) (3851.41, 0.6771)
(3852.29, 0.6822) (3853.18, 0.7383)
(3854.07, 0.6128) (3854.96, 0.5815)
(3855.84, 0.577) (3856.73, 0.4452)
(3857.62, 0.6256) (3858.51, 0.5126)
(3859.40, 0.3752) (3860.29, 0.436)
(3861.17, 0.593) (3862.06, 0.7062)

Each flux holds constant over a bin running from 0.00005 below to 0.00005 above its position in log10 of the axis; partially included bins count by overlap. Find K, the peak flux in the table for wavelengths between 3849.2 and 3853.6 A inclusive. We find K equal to 0.7383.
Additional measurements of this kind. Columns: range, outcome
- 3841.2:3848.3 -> 0.6541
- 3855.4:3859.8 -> 0.6256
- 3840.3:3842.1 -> 0.4536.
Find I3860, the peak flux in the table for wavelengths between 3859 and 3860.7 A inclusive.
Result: 0.436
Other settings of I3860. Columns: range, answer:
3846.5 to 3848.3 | 0.6233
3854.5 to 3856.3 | 0.5815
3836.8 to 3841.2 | 0.3857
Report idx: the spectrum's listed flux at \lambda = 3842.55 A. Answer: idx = 0.4838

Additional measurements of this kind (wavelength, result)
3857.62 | 0.6256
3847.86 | 0.6233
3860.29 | 0.436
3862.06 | 0.7062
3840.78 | 0.295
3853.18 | 0.7383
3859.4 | 0.3752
